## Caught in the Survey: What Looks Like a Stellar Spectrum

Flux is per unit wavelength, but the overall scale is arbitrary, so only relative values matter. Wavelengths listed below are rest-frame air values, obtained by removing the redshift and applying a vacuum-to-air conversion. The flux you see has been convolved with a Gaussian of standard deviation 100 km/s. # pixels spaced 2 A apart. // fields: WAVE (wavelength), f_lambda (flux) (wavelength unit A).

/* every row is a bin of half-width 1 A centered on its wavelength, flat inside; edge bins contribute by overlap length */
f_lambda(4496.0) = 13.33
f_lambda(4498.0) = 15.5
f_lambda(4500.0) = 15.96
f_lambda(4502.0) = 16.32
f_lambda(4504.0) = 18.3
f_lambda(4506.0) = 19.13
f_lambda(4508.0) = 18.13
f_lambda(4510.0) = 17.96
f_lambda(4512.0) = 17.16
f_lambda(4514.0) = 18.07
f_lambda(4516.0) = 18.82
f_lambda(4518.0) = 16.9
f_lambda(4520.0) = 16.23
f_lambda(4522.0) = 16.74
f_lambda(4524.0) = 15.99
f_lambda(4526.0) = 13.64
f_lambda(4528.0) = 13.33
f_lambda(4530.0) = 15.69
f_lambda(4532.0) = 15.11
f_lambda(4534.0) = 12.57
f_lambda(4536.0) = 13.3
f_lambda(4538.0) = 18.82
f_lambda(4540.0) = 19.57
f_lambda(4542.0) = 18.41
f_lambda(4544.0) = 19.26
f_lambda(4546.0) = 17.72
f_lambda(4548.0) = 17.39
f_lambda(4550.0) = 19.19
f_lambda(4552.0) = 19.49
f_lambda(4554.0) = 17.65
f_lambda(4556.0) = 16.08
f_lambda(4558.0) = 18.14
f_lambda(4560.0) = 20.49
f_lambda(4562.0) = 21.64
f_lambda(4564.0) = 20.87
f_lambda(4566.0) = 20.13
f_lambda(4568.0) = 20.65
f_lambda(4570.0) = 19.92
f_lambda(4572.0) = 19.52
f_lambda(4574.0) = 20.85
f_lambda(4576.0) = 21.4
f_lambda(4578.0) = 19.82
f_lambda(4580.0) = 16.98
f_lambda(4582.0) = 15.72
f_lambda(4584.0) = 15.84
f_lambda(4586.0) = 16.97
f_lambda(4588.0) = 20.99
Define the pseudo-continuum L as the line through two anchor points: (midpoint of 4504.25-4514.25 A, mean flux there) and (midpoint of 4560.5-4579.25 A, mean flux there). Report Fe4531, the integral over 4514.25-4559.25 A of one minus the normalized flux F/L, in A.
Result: 5.47 A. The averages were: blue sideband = 18.1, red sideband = 20.5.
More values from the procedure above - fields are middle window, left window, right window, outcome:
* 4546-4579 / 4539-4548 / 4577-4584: -3.0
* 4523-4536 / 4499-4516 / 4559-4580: 3.0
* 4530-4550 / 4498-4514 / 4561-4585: 1.7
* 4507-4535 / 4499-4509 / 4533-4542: 1.3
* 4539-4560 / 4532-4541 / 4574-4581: -1.6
